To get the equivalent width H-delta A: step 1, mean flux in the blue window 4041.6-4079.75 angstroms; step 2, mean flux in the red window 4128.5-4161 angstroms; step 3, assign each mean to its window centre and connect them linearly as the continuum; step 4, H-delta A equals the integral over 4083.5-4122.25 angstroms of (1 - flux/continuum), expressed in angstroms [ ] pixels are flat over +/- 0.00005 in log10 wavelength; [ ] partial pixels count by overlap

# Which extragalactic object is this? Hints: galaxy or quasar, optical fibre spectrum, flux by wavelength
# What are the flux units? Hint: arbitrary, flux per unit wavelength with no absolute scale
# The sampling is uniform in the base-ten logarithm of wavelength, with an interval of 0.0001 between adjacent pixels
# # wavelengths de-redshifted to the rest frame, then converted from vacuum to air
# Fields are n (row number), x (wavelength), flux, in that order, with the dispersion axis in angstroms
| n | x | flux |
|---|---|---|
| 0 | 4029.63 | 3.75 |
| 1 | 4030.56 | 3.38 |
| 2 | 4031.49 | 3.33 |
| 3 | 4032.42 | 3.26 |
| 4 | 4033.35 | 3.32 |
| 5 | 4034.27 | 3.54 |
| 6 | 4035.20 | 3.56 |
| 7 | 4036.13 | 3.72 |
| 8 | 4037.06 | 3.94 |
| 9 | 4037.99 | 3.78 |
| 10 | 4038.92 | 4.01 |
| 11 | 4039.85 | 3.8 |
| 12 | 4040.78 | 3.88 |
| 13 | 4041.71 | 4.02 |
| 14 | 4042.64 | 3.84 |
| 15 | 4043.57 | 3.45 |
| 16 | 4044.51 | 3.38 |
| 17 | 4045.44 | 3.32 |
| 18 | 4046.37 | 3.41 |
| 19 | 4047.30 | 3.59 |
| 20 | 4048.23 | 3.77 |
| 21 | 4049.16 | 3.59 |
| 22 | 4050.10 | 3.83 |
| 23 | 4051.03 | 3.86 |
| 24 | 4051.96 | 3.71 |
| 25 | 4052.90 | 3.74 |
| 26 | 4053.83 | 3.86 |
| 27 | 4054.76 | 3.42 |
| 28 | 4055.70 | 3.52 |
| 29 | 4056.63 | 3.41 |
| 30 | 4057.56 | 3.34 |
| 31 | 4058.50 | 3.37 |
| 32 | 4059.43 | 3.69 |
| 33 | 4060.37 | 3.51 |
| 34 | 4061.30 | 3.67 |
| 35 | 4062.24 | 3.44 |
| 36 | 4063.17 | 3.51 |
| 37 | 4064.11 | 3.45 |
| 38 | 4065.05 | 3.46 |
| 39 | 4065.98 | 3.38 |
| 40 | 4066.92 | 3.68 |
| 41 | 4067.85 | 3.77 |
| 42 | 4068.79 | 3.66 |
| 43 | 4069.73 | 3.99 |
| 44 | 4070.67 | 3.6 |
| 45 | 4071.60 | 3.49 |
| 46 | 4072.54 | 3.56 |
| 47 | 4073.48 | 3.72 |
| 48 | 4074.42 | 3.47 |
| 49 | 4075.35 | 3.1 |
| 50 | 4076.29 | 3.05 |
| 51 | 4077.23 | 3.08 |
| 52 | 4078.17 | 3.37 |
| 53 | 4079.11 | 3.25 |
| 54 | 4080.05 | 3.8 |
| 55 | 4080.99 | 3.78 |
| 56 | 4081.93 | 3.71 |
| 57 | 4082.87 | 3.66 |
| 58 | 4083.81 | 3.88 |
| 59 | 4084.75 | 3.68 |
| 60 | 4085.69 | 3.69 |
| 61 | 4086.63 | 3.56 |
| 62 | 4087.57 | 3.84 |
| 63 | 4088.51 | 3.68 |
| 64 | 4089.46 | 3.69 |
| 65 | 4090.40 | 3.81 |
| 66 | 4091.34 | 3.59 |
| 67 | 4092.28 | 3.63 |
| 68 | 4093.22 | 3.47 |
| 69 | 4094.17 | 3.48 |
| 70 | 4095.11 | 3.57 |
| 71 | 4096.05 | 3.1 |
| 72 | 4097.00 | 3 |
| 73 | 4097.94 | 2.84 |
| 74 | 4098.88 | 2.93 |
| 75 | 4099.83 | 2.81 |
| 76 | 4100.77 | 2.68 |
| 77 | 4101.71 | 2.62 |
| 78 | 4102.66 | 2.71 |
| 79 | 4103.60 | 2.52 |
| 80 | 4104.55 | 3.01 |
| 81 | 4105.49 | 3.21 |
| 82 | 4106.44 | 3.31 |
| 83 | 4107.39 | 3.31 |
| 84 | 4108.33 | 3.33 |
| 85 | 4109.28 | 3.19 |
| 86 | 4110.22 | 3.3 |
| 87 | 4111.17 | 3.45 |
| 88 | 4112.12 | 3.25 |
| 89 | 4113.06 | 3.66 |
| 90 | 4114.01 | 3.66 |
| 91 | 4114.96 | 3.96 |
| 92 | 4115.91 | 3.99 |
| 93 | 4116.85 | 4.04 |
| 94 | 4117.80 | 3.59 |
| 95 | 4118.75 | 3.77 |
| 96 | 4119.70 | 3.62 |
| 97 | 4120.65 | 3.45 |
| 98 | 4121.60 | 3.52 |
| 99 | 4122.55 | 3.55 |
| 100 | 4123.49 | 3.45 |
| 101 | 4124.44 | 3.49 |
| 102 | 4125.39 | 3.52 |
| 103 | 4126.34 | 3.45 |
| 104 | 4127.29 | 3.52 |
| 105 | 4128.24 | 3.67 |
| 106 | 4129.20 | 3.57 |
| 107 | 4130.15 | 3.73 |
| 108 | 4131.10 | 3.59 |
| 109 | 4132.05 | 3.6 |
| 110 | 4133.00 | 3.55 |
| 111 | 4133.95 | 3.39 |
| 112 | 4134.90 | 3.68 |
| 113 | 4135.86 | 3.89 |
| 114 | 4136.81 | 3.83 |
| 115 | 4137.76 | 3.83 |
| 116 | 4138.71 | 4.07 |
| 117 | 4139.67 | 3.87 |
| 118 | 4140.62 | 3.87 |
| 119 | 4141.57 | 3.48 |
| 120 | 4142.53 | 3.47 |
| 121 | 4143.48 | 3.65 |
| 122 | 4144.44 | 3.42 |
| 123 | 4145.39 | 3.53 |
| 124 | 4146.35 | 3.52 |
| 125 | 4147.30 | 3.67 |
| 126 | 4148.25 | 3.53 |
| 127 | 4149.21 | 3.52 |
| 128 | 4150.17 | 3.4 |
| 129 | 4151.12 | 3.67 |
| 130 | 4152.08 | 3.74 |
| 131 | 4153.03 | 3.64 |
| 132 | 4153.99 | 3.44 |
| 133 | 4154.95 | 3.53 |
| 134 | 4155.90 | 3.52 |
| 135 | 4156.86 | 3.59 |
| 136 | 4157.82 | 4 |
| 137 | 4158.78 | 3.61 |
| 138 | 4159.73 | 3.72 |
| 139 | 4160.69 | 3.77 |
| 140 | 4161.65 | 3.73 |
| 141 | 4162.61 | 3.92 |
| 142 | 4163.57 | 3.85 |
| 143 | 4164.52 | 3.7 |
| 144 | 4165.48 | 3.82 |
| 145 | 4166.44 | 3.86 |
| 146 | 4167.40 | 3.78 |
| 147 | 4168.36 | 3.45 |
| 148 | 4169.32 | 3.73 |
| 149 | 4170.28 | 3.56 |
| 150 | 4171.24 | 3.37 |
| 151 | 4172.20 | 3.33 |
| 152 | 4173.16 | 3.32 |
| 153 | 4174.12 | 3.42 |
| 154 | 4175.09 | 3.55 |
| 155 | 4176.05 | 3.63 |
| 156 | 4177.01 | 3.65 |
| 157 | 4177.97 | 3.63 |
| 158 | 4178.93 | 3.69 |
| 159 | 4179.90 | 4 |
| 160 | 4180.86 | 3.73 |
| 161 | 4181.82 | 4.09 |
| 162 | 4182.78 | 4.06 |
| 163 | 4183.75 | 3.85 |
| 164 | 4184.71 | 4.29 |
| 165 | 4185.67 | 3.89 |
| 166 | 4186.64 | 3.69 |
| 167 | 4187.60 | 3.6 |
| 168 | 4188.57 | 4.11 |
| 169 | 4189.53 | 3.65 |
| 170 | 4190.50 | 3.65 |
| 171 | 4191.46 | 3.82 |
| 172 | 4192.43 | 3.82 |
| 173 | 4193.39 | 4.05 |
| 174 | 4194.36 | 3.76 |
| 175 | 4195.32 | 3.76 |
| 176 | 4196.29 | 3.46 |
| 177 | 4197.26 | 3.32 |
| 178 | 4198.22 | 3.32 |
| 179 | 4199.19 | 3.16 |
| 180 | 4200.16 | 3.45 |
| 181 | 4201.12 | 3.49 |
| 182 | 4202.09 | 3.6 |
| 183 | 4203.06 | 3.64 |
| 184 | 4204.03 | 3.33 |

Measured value 2.1 angstroms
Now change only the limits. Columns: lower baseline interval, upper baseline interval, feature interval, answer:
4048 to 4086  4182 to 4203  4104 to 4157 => 1.0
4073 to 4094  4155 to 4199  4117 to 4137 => 0.2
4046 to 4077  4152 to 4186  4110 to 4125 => 0.1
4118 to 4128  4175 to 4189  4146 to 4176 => 0.9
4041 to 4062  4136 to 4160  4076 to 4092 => 0.1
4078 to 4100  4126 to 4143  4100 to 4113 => 1.8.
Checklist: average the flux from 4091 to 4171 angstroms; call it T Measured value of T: 3.52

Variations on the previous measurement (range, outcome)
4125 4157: 3.62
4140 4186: 3.67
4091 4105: 3.06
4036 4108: 3.49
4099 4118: 3.27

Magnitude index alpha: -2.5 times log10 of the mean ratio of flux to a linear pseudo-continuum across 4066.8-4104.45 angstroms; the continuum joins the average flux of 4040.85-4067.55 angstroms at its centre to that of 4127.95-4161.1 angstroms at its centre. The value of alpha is 0.06 mag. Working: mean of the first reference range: 3.59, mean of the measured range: 3.41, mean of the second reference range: 3.64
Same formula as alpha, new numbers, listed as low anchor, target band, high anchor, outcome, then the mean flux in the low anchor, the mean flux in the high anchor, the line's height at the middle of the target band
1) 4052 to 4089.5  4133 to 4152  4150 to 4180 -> -0.01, 3.56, 3.64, 3.62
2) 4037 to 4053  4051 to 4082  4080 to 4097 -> 0.04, 3.71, 3.62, 3.67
